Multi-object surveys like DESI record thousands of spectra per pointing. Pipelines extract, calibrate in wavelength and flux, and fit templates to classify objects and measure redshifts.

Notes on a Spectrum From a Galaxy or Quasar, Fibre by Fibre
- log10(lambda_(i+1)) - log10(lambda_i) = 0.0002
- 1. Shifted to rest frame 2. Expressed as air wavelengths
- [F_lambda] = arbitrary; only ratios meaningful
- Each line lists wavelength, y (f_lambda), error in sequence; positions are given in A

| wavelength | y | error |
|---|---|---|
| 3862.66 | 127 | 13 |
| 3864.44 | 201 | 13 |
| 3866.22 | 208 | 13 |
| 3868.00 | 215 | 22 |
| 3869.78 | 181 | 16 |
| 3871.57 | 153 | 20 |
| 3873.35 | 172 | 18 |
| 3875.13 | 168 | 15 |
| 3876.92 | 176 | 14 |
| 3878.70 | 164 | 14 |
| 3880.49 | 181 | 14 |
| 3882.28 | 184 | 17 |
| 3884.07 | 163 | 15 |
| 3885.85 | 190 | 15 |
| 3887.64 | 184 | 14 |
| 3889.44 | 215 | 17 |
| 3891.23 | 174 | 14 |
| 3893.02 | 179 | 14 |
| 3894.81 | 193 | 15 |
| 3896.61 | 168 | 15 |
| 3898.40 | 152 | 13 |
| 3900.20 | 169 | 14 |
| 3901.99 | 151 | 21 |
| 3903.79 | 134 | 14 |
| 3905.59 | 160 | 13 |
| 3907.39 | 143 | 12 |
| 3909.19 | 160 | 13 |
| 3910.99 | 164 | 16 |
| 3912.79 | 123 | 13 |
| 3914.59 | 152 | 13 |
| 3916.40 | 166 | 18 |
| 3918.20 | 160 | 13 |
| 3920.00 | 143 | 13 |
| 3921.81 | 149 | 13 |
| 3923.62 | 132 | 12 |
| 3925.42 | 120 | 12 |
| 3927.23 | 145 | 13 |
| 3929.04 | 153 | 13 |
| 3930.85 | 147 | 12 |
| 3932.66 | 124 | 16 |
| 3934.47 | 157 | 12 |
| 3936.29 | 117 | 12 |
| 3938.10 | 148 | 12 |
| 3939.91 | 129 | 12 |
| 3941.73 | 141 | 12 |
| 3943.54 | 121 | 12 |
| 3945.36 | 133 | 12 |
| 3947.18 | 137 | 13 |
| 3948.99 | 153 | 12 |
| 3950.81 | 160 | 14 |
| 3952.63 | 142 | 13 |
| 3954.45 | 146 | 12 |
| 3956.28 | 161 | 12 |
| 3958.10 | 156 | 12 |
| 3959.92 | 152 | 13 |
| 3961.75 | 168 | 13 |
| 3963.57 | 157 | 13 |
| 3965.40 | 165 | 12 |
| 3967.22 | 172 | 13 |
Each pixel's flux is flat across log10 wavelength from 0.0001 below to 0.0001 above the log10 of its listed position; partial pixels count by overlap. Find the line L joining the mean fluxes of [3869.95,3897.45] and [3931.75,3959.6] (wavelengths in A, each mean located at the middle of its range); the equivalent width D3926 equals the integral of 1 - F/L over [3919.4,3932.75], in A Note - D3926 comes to 1.2 A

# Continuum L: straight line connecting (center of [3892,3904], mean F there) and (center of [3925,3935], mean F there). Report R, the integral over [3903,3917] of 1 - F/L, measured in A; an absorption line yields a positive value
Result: 0.57 A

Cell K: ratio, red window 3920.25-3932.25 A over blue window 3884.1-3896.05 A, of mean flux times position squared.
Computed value 0.77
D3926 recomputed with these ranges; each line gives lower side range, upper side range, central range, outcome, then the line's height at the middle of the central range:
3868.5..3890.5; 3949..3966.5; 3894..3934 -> 4.4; 169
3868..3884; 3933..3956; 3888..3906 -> -0.7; 164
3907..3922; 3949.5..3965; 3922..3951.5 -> 2.9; 154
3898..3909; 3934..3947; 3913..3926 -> -0.1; 144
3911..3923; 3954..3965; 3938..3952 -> 1.3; 155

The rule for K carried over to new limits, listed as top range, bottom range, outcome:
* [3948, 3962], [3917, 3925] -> 1.08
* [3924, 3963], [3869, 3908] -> 0.86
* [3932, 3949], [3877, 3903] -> 0.79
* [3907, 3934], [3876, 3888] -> 0.84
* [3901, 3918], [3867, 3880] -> 0.87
